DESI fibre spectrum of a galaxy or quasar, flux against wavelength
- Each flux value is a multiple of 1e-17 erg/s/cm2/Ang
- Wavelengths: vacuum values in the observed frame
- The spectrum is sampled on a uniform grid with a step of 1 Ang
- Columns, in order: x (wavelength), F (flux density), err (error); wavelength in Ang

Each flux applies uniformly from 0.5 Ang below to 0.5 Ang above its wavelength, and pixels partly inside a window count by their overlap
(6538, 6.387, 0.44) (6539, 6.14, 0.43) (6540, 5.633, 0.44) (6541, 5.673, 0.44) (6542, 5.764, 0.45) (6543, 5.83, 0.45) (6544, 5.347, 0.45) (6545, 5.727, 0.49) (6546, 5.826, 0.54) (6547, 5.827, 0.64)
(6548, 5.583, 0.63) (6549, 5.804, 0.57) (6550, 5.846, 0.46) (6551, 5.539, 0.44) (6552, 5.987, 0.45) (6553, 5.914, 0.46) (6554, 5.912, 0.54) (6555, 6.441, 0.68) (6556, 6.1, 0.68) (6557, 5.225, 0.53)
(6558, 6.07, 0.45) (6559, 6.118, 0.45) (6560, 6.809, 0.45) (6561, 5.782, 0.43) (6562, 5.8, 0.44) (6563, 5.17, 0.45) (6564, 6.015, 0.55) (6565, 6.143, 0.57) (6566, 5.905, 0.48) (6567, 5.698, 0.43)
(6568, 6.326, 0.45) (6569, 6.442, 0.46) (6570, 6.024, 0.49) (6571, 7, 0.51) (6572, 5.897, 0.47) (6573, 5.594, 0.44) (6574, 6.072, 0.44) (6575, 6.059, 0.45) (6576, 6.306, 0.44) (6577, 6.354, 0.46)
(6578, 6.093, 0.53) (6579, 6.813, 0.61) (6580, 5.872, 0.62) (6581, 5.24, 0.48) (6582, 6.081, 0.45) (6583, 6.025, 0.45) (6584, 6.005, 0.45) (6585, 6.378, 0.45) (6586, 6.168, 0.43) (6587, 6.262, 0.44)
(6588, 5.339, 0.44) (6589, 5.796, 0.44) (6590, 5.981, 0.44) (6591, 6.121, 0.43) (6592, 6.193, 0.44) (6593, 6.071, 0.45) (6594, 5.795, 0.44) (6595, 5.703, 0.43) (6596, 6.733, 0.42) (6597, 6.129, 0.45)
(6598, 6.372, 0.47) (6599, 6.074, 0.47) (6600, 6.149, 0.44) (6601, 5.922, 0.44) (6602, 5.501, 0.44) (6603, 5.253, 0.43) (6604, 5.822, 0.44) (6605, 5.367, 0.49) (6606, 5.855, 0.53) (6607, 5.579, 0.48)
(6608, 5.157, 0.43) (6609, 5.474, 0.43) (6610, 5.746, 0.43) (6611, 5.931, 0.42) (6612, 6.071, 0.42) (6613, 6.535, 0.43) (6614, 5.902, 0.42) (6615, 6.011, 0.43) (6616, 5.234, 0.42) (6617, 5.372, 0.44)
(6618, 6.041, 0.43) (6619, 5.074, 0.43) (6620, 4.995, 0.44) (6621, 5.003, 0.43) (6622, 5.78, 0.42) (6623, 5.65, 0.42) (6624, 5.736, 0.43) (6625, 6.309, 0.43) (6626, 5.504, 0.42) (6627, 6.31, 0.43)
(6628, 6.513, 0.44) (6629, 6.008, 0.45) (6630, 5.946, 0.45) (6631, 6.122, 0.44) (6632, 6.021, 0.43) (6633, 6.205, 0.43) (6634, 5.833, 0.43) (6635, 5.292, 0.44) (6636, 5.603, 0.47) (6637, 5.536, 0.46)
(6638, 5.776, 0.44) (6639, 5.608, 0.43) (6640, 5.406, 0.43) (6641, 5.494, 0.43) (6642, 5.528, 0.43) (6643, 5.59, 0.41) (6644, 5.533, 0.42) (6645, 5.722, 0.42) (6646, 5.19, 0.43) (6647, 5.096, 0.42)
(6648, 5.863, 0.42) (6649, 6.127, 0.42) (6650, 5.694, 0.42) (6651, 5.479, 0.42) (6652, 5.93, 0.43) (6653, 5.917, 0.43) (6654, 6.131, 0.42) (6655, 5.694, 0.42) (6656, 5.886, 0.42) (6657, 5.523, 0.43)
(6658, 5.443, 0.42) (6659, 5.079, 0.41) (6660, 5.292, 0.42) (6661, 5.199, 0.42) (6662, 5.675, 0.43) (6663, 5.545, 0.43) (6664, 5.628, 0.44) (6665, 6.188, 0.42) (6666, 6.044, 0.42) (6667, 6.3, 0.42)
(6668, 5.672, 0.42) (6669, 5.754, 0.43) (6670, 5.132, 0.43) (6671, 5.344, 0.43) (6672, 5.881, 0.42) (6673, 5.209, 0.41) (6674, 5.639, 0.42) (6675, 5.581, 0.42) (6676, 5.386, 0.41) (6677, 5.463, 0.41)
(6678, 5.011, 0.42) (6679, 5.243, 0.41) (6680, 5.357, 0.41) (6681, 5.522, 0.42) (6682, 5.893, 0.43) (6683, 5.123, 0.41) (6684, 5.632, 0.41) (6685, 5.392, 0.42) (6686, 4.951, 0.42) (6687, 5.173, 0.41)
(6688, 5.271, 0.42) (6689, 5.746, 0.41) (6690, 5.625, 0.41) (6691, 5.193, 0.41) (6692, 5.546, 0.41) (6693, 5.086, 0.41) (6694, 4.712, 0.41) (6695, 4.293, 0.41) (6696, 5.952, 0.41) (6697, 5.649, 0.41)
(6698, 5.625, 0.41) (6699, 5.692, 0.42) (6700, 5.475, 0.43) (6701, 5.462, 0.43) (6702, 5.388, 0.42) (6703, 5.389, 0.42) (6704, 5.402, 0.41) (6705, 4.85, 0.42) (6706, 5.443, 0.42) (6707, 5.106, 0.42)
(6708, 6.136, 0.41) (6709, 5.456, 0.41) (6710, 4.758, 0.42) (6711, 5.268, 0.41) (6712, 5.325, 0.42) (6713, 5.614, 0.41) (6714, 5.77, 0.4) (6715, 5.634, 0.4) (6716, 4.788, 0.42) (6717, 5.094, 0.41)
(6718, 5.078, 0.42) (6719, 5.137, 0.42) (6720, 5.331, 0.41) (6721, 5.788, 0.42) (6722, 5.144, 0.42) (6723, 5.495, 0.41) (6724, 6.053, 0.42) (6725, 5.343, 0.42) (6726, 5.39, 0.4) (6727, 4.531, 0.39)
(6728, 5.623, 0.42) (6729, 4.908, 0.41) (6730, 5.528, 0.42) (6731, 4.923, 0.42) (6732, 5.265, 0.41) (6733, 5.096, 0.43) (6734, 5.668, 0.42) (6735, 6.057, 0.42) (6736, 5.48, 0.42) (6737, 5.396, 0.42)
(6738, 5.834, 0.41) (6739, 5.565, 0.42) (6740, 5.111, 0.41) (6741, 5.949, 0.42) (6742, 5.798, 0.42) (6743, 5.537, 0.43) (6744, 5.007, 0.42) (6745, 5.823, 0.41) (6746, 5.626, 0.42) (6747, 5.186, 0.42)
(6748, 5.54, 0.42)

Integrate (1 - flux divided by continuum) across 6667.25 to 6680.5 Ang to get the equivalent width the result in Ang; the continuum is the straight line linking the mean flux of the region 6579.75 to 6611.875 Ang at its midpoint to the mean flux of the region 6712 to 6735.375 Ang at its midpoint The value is 0.3 Ang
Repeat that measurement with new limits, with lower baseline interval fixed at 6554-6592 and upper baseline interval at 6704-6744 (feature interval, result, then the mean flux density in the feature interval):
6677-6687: 0.4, 5.34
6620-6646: 0.2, 5.74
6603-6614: 0.3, 5.74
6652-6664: 0.2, 5.6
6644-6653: 0.1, 5.65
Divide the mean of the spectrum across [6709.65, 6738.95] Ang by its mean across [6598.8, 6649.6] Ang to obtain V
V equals 0.9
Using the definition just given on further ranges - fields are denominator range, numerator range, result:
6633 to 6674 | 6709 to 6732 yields 0.94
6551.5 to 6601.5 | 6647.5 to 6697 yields 0.91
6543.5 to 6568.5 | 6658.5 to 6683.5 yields 0.94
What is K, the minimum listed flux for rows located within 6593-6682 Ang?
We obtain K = 4.995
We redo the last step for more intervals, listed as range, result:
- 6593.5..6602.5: 5.501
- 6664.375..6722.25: 4.293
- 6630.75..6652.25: 5.096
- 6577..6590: 5.24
